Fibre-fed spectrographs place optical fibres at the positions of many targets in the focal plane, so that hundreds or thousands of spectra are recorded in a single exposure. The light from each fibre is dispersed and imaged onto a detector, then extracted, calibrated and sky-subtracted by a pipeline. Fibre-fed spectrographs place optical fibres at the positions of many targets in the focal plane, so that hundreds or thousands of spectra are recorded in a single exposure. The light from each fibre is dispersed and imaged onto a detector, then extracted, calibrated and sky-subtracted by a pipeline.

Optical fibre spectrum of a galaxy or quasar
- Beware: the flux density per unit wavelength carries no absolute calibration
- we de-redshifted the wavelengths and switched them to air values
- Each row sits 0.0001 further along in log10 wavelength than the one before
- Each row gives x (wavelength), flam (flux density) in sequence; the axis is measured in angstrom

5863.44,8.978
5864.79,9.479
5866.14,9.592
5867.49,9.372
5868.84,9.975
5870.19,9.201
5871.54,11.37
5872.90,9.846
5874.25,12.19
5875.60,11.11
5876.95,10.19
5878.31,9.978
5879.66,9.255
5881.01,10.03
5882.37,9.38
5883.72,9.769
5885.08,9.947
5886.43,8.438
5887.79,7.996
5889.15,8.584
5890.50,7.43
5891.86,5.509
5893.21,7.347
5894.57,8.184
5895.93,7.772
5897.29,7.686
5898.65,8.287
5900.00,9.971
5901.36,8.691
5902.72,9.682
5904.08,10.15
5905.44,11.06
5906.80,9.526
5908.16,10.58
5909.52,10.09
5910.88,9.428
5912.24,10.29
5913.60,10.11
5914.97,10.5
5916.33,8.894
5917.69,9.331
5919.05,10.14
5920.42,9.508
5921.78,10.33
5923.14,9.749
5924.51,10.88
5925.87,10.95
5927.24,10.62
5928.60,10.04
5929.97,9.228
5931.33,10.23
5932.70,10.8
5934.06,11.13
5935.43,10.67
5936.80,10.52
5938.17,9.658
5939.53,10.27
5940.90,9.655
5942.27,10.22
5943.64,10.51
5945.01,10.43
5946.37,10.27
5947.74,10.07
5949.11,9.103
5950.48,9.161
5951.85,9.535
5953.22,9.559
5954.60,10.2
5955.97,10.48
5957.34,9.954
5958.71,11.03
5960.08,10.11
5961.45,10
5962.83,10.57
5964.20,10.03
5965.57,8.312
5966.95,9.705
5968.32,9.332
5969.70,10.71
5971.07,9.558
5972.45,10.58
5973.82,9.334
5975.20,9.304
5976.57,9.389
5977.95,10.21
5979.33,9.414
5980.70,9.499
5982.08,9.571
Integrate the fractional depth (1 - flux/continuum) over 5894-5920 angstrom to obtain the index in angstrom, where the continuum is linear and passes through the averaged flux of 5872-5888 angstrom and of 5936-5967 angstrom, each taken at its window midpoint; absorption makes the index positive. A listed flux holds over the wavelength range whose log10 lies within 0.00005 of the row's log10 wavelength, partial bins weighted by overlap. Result 1.2 angstrom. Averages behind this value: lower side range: 9.92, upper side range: 9.98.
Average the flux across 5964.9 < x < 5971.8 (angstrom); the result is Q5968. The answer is 9.52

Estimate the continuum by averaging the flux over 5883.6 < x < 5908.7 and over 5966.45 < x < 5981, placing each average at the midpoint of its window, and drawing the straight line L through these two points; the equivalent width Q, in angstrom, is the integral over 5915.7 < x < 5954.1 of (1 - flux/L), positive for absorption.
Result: -3.4 angstrom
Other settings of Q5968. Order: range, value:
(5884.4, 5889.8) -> 8.73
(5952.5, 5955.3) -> 9.85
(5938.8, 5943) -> 10.1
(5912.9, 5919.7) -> 9.8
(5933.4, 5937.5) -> 10.7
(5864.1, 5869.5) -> 9.61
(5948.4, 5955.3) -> 9.51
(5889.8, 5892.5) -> 6.51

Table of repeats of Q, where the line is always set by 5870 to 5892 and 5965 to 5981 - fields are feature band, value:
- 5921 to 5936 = -1.3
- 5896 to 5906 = 0.3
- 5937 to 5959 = -0.9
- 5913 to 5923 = -0.3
